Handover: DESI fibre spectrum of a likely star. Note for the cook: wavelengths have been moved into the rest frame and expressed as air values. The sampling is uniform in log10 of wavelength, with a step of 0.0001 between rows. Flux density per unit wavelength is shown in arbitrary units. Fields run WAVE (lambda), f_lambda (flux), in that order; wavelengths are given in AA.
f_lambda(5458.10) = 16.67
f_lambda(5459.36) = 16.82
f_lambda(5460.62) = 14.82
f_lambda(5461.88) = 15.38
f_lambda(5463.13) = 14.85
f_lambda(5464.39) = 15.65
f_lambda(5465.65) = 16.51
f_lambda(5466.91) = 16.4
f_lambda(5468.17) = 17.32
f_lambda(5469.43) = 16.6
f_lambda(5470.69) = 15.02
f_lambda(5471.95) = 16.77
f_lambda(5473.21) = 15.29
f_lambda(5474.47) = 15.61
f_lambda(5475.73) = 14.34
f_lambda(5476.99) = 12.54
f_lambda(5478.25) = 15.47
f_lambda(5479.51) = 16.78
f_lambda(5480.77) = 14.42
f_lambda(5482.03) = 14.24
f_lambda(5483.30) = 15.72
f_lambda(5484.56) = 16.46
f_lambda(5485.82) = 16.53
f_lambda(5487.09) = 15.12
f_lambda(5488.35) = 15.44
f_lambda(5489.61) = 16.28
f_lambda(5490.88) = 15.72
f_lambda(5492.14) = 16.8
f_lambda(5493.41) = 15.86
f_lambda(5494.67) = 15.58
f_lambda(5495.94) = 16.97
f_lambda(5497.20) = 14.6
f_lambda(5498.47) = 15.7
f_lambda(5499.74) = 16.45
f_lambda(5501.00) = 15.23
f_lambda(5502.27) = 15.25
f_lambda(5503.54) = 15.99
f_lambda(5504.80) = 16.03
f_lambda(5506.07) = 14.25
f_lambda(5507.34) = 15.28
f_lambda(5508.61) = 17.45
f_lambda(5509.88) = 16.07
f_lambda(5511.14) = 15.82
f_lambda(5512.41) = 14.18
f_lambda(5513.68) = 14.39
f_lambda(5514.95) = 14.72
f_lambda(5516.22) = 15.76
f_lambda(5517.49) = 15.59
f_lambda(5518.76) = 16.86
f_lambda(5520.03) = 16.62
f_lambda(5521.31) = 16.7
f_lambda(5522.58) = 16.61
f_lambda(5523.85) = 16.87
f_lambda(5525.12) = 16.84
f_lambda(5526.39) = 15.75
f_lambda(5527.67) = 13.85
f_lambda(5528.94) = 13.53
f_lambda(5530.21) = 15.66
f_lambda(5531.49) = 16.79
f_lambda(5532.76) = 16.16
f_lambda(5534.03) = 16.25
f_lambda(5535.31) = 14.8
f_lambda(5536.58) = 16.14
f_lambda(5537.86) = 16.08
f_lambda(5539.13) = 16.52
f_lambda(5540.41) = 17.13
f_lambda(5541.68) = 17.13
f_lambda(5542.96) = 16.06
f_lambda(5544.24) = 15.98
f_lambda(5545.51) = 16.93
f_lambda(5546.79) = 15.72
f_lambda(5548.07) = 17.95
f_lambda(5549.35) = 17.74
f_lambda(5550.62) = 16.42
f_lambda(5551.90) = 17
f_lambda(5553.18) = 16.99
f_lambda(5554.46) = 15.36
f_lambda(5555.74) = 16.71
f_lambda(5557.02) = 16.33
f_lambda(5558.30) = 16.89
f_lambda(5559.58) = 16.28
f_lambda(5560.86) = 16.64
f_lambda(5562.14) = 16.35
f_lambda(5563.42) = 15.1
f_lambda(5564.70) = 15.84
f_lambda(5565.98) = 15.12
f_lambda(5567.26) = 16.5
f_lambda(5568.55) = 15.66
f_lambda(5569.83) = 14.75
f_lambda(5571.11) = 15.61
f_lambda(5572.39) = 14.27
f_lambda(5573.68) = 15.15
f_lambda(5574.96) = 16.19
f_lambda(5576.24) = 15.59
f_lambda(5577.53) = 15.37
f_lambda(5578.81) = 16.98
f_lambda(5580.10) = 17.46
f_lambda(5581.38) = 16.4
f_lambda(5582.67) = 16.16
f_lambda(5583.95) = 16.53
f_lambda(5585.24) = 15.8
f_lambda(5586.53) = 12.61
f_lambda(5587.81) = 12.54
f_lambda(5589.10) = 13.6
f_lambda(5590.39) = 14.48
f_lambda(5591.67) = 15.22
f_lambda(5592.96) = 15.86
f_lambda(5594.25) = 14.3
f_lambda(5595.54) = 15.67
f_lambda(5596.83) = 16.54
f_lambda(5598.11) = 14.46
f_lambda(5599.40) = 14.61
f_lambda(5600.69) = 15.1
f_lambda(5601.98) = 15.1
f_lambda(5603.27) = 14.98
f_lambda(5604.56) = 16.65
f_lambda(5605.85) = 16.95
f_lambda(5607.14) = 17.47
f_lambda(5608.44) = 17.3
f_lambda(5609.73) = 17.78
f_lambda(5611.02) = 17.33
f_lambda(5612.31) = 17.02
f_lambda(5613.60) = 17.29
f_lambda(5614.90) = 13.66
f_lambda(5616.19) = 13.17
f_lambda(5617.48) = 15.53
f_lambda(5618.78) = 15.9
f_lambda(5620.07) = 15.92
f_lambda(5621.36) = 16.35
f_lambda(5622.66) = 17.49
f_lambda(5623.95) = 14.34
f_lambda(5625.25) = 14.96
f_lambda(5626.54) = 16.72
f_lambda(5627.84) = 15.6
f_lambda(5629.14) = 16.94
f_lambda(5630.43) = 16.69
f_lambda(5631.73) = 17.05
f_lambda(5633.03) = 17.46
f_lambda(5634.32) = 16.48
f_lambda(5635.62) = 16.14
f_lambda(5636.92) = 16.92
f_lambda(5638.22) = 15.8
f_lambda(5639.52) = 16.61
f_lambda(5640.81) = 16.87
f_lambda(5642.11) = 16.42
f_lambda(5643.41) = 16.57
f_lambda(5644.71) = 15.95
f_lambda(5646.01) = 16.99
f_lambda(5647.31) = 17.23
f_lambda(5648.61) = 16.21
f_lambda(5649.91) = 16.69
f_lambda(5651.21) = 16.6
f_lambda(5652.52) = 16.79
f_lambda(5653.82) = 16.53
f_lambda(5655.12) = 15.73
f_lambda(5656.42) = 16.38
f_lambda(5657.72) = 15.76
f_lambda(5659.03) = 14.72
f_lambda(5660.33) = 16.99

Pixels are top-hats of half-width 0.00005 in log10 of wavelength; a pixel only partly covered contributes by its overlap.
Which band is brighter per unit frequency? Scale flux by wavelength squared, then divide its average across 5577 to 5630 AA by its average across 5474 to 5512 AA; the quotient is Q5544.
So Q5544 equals 1.0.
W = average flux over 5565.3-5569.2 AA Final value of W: 15.7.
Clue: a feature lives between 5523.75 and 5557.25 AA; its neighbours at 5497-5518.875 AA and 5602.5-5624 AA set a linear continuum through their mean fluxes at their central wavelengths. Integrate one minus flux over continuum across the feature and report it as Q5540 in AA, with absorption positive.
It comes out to -1.1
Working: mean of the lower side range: 15.5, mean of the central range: 16.2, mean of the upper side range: 16.2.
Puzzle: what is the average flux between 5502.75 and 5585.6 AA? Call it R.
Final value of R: 16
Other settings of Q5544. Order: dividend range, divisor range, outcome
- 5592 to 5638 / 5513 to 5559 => 1.02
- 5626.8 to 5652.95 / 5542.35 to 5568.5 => 1.04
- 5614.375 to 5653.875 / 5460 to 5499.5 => 1.10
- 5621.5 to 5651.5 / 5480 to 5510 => 1.10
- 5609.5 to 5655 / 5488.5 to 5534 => 1.08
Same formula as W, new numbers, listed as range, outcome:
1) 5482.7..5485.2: 16.1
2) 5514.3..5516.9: 15.2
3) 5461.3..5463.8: 15.2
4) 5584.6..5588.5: 13.6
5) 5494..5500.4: 15.9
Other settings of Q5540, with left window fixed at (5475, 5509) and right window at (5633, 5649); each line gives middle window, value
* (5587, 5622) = 1.61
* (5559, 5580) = 0.43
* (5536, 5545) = -0.31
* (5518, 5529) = -0.21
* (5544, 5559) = -0.68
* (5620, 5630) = 0.24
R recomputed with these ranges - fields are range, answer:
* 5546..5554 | 16.9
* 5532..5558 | 16.5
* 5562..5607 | 15.4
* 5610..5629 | 15.9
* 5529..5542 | 16.1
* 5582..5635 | 15.7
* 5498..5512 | 15.8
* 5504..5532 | 15.7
